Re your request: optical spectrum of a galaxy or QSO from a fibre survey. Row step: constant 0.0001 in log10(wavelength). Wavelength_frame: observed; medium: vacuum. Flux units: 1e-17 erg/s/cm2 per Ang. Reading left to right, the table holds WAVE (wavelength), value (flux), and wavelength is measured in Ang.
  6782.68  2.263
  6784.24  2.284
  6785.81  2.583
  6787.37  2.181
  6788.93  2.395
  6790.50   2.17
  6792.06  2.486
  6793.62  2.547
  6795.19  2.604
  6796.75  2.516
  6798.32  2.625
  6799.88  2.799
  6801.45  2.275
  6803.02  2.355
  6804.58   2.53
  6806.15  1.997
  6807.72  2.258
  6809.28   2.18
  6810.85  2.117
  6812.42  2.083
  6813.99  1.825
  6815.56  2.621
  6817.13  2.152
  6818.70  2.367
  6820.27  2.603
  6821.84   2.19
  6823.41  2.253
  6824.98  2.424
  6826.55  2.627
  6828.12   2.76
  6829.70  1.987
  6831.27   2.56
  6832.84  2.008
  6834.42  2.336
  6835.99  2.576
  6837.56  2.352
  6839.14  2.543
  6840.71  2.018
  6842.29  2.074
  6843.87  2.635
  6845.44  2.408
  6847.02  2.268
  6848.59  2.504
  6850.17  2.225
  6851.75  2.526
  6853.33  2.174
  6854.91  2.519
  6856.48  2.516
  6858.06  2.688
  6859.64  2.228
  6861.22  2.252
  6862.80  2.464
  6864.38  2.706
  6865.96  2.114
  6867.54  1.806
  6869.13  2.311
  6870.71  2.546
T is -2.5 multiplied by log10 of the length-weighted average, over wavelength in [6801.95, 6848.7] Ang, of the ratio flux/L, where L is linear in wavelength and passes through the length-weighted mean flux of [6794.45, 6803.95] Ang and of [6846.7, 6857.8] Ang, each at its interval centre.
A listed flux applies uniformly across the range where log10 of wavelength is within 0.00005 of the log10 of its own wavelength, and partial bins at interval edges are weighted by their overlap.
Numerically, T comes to 0.07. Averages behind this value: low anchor 2.53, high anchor 2.41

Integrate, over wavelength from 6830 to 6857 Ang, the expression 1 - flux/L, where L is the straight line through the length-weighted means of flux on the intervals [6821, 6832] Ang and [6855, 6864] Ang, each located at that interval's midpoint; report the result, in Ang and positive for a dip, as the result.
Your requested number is 0.8 Ang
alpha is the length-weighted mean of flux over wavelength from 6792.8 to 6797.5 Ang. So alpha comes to 2.56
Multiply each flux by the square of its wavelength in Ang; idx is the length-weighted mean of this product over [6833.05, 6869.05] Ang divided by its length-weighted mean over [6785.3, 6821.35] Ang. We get 1.01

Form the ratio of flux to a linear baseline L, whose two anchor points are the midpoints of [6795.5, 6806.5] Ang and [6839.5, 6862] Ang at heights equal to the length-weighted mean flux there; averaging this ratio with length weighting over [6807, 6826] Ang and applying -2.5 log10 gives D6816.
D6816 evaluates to 0.08 mag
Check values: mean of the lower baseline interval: 2.47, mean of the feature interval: 2.26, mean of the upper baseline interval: 2.36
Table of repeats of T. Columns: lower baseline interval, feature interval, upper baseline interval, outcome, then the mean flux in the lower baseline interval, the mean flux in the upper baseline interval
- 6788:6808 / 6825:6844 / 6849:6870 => 0.01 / 2.43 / 2.35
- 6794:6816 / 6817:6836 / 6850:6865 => 0.00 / 2.34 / 2.44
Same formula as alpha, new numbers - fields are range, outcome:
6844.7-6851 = 2.35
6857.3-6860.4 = 2.46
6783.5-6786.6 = 2.43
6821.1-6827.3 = 2.37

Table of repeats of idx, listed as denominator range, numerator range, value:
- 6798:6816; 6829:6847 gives 1.02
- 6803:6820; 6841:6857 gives 1.07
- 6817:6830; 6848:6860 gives 1.02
